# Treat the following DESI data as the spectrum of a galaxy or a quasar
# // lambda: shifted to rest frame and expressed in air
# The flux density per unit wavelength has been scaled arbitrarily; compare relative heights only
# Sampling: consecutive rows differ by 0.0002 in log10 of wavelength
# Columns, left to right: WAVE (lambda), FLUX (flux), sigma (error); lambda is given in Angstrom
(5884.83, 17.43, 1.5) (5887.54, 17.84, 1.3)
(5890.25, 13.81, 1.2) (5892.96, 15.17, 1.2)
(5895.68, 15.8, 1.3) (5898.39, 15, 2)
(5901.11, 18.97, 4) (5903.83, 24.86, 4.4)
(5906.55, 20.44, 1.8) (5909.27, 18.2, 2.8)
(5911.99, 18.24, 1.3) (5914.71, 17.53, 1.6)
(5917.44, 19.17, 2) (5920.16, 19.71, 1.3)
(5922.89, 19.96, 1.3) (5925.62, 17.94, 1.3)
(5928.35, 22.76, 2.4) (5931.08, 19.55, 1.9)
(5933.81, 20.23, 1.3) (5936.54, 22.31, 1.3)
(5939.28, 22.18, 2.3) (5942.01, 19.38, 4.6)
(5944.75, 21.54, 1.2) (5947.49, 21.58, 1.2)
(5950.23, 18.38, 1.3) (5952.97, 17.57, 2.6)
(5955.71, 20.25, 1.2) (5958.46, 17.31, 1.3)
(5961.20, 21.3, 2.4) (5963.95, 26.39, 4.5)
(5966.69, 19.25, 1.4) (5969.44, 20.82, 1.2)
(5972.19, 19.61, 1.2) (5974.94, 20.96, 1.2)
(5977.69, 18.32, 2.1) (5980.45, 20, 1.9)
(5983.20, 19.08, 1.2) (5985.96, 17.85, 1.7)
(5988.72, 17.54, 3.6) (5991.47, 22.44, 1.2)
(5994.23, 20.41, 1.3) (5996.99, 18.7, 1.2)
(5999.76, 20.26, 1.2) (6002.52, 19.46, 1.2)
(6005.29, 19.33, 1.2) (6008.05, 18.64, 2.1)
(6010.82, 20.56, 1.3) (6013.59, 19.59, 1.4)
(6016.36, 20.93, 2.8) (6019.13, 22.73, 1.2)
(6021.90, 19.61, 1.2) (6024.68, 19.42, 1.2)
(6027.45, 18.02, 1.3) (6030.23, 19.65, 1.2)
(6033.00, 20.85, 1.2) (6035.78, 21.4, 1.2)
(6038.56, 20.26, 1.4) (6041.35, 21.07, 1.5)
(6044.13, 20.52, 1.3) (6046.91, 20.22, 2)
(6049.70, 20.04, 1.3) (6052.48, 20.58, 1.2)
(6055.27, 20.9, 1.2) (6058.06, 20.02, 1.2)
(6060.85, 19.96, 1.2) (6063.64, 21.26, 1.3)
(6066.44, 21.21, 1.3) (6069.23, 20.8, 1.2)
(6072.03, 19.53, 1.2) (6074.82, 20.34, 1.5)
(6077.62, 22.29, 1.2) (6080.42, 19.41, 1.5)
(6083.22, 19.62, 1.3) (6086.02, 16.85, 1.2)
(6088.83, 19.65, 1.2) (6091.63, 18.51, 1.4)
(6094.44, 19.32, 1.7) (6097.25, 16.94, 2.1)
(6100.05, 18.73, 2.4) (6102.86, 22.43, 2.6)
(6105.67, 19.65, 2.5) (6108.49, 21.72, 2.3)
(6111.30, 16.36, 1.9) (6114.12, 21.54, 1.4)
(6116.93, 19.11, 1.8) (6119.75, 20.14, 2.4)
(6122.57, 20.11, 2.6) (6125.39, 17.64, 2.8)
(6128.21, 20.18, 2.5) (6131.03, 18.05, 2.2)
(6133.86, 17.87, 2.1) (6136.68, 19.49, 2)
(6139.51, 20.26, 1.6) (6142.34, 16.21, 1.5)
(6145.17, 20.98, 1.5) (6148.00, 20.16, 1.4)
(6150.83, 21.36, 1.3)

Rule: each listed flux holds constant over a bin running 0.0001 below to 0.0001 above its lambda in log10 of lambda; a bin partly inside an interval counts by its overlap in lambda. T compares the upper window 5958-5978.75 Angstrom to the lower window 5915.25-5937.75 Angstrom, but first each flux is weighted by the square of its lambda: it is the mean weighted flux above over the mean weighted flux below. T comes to 1.04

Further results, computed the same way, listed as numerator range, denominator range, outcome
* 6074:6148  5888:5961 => 1.07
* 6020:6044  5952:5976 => 1.01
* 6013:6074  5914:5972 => 1.04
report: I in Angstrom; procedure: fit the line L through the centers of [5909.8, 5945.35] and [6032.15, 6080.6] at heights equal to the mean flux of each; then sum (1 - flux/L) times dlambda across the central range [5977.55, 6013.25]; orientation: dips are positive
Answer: 1.5 Angstrom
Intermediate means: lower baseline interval 20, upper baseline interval 20.6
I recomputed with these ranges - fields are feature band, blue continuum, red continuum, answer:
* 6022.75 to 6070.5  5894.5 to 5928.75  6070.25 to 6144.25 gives -2.8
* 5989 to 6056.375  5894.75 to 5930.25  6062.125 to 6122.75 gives -2.2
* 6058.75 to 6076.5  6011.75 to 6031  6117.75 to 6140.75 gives -0.8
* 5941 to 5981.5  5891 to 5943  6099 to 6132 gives -1.7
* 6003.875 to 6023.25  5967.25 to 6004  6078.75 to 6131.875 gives -0.6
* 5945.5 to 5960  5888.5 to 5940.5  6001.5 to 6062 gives 0.2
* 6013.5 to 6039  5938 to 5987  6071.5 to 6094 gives -0.6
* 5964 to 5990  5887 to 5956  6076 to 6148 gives -0.6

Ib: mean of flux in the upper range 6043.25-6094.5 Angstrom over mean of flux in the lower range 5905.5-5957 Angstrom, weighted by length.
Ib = 1.01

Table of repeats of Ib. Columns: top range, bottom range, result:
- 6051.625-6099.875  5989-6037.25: 0.99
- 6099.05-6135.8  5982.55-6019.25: 0.99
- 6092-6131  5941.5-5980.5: 0.96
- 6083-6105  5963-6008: 0.95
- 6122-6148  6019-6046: 0.94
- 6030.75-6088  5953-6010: 1.02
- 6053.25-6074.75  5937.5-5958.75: 1.03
